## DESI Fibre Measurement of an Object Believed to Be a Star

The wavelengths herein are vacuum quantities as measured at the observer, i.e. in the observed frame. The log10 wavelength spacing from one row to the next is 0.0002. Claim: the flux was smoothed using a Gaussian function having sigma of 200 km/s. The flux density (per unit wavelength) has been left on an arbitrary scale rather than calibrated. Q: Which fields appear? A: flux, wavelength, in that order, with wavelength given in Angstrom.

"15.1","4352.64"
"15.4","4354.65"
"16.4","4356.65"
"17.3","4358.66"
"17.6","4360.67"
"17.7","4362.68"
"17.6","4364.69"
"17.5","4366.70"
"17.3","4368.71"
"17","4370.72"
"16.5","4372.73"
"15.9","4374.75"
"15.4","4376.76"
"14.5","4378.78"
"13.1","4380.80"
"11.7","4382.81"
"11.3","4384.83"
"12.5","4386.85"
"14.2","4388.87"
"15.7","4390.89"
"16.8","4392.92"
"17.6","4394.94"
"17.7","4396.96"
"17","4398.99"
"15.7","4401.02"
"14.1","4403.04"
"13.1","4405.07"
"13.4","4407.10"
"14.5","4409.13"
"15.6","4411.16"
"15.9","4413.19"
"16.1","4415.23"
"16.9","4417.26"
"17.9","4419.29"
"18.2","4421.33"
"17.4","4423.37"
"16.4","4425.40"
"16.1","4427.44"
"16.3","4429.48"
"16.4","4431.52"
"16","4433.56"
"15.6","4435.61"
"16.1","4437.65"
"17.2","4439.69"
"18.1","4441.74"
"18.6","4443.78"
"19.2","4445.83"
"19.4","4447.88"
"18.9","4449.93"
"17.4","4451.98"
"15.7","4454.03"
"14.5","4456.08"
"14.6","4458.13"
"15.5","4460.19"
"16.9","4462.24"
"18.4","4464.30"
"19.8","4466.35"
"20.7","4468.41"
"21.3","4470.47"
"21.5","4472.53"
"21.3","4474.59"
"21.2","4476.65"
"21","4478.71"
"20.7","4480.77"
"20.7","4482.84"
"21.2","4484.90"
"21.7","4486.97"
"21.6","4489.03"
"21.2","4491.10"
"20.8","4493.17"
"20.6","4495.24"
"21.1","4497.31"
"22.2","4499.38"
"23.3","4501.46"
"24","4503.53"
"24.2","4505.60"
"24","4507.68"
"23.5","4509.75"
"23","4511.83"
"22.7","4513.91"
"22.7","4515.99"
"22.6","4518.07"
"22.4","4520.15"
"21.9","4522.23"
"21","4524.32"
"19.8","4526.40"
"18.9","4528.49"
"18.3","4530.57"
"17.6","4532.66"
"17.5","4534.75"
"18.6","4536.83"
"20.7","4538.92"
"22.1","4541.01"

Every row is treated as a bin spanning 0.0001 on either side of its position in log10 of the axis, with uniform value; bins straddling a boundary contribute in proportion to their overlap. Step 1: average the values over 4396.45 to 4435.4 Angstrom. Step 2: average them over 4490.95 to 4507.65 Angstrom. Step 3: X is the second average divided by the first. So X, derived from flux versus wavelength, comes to 1.40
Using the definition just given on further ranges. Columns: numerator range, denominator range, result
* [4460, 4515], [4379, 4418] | 1.44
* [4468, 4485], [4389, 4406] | 1.33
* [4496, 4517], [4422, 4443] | 1.39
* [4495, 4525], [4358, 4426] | 1.44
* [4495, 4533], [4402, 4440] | 1.37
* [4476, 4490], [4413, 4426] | 1.24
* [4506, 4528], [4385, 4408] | 1.48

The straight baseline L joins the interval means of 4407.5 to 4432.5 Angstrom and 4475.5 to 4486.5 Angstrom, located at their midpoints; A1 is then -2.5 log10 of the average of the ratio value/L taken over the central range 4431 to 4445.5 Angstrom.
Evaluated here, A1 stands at 0.05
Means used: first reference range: 16.4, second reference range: 21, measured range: 17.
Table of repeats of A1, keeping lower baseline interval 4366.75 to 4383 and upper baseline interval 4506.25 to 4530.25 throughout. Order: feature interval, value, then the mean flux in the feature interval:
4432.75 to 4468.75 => 0.096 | 17.3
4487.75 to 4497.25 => -0.015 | 21.1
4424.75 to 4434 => 0.108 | 16.2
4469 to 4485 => -0.053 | 21.1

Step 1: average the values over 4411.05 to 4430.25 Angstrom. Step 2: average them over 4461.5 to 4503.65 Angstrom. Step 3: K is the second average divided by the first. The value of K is 1.3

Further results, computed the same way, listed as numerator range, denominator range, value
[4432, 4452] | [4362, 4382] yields 1.09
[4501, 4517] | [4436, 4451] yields 1.29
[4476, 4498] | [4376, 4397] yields 1.46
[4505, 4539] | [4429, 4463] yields 1.25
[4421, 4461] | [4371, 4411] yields 1.14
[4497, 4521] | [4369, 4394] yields 1.57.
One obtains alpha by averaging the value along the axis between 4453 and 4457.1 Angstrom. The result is 15.1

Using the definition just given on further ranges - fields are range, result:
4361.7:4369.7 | 17.5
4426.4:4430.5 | 16.2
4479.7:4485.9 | 20.9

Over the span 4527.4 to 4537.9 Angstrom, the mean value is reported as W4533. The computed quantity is 18.2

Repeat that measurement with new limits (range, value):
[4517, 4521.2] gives 22.5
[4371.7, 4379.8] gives 15.6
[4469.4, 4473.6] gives 21.4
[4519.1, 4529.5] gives 20.8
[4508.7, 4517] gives 23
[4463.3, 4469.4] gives 19.6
